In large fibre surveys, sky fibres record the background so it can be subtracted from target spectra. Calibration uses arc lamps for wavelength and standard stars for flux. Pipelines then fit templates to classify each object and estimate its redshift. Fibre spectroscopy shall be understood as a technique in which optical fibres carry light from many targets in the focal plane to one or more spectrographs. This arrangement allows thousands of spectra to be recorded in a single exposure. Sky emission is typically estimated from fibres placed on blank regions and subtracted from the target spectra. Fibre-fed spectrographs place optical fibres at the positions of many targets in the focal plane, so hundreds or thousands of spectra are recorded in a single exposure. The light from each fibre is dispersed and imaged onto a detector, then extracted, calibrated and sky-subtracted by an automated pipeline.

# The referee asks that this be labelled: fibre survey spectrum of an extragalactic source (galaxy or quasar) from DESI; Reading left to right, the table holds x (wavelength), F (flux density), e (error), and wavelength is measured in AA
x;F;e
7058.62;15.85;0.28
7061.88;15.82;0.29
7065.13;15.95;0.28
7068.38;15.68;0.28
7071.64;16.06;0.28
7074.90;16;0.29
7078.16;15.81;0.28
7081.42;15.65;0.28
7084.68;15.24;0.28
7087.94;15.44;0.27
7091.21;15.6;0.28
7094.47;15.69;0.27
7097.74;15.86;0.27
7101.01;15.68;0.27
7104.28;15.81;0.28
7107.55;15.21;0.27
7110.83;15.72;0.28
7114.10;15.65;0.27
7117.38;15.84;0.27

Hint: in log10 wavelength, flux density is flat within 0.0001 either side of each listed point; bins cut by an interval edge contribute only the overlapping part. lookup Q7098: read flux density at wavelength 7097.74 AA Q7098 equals 15.86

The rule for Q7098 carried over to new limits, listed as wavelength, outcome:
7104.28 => 15.81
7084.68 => 15.24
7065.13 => 15.95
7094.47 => 15.69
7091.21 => 15.6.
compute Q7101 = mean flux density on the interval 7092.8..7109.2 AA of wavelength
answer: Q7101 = 15.7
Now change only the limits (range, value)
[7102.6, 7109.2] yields 15.5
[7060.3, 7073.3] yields 15.9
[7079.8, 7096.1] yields 15.5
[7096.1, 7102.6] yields 15.8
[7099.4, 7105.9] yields 15.7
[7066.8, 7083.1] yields 15.8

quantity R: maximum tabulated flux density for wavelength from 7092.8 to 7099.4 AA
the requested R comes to 15.86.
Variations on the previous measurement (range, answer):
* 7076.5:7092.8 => 15.81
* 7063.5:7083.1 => 16.06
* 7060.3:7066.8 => 15.95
